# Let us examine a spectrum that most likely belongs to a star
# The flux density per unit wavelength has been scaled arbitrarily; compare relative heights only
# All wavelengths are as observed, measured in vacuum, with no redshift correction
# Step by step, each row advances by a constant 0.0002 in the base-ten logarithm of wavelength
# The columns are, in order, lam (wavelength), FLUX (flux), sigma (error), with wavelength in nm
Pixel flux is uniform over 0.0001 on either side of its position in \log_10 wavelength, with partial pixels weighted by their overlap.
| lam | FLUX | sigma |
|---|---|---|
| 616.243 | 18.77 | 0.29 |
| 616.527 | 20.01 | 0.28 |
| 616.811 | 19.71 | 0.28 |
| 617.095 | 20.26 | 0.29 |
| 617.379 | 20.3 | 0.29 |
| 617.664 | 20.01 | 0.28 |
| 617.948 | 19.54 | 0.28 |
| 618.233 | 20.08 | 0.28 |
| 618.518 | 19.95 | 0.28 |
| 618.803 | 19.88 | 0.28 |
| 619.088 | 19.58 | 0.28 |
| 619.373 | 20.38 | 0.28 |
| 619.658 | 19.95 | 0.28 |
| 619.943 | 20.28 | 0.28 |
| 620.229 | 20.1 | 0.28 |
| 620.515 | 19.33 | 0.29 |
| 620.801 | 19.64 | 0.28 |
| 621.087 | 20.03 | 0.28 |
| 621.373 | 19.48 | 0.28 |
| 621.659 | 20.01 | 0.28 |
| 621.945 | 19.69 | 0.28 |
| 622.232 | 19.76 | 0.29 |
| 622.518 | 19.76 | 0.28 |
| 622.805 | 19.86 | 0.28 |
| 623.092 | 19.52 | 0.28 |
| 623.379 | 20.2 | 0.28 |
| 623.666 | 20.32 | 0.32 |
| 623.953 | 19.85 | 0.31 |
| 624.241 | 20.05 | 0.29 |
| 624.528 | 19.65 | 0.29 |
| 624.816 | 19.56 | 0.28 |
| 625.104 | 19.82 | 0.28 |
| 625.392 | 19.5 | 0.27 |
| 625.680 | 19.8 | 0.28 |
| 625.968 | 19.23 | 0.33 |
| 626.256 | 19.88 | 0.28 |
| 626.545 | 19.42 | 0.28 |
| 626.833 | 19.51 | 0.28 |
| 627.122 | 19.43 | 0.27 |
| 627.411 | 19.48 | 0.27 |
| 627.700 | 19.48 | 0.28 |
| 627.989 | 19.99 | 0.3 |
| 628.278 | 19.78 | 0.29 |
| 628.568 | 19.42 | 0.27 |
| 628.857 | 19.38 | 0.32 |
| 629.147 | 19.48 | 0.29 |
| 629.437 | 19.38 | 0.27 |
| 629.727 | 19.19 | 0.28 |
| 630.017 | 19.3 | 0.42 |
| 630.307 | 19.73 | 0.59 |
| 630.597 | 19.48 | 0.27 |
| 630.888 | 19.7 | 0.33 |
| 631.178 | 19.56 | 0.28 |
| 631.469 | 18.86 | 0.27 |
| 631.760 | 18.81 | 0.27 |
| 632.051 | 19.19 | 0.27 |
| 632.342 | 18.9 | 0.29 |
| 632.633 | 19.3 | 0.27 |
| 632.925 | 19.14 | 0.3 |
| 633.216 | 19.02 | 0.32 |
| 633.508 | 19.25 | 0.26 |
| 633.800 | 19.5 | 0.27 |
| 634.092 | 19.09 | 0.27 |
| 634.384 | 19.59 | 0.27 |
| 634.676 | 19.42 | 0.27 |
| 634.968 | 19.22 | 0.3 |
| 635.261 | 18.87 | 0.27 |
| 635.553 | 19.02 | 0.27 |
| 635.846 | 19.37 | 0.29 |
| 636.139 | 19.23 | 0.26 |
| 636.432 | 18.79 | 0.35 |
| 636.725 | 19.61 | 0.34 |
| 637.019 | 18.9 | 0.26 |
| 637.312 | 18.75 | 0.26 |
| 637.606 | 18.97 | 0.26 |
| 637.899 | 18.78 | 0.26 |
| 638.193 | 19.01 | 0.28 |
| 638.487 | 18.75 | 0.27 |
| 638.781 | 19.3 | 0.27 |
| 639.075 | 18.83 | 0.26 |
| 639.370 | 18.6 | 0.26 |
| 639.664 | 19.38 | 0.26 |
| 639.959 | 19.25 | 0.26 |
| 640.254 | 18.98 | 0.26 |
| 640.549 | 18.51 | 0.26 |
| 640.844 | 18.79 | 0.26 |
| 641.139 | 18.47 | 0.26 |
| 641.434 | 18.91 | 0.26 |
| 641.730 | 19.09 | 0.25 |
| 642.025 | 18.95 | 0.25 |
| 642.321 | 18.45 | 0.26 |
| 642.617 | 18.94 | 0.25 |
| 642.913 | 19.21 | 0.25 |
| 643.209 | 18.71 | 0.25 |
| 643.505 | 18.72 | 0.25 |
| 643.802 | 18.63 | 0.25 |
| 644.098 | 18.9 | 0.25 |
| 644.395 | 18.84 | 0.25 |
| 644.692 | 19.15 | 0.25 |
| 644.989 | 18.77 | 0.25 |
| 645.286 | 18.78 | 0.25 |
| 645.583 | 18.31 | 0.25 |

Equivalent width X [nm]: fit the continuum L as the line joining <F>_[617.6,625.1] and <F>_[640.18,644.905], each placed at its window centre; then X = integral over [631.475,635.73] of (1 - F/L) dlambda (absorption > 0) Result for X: 0.02 nm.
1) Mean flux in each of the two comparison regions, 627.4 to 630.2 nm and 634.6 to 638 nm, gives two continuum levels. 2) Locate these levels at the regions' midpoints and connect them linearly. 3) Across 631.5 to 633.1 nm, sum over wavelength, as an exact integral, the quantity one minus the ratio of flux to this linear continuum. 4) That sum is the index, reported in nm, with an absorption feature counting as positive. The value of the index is 0.020 nm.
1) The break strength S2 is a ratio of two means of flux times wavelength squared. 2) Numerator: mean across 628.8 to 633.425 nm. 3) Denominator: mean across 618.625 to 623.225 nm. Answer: 1.00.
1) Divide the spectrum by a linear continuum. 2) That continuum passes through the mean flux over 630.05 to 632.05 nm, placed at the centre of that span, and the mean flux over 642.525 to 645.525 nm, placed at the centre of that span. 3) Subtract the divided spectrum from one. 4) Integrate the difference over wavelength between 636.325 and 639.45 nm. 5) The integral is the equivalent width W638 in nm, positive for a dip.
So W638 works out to 0.02 nm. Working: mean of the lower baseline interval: 19.3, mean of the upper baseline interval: 18.8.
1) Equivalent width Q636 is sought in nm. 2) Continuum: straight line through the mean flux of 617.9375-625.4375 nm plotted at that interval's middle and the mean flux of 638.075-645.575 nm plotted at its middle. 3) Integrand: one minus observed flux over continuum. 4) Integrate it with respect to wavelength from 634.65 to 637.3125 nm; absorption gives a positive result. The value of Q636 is 0.00 nm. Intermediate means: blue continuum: 19.9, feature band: 19.1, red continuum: 18.9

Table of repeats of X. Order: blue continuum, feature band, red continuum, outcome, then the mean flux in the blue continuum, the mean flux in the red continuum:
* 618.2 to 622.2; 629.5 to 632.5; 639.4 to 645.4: 0.017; 19.9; 18.9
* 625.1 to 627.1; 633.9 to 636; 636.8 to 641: -0.012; 19.6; 18.9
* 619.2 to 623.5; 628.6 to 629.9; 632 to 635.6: 0.005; 19.9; 19.2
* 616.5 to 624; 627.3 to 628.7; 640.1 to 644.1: -0.009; 19.9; 18.8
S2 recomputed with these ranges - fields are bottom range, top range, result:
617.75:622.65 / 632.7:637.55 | 1.01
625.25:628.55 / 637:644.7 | 1.01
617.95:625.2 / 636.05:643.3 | 1.01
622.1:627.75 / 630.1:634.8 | 1.00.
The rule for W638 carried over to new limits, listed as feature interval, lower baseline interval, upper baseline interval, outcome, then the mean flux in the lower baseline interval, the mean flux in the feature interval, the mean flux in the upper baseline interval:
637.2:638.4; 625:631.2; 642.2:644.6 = 0.01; 19.5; 18.9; 18.8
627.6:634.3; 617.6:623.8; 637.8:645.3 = 0.01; 19.9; 19.3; 18.9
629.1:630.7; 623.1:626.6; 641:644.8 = 0.01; 19.8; 19.4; 18.8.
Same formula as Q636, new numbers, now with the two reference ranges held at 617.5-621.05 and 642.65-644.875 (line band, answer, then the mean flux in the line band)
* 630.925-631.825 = 0.01 nm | 19.2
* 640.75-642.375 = 0.02 nm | 18.8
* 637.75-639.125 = 0.01 nm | 19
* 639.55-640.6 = 0.00 nm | 19.1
